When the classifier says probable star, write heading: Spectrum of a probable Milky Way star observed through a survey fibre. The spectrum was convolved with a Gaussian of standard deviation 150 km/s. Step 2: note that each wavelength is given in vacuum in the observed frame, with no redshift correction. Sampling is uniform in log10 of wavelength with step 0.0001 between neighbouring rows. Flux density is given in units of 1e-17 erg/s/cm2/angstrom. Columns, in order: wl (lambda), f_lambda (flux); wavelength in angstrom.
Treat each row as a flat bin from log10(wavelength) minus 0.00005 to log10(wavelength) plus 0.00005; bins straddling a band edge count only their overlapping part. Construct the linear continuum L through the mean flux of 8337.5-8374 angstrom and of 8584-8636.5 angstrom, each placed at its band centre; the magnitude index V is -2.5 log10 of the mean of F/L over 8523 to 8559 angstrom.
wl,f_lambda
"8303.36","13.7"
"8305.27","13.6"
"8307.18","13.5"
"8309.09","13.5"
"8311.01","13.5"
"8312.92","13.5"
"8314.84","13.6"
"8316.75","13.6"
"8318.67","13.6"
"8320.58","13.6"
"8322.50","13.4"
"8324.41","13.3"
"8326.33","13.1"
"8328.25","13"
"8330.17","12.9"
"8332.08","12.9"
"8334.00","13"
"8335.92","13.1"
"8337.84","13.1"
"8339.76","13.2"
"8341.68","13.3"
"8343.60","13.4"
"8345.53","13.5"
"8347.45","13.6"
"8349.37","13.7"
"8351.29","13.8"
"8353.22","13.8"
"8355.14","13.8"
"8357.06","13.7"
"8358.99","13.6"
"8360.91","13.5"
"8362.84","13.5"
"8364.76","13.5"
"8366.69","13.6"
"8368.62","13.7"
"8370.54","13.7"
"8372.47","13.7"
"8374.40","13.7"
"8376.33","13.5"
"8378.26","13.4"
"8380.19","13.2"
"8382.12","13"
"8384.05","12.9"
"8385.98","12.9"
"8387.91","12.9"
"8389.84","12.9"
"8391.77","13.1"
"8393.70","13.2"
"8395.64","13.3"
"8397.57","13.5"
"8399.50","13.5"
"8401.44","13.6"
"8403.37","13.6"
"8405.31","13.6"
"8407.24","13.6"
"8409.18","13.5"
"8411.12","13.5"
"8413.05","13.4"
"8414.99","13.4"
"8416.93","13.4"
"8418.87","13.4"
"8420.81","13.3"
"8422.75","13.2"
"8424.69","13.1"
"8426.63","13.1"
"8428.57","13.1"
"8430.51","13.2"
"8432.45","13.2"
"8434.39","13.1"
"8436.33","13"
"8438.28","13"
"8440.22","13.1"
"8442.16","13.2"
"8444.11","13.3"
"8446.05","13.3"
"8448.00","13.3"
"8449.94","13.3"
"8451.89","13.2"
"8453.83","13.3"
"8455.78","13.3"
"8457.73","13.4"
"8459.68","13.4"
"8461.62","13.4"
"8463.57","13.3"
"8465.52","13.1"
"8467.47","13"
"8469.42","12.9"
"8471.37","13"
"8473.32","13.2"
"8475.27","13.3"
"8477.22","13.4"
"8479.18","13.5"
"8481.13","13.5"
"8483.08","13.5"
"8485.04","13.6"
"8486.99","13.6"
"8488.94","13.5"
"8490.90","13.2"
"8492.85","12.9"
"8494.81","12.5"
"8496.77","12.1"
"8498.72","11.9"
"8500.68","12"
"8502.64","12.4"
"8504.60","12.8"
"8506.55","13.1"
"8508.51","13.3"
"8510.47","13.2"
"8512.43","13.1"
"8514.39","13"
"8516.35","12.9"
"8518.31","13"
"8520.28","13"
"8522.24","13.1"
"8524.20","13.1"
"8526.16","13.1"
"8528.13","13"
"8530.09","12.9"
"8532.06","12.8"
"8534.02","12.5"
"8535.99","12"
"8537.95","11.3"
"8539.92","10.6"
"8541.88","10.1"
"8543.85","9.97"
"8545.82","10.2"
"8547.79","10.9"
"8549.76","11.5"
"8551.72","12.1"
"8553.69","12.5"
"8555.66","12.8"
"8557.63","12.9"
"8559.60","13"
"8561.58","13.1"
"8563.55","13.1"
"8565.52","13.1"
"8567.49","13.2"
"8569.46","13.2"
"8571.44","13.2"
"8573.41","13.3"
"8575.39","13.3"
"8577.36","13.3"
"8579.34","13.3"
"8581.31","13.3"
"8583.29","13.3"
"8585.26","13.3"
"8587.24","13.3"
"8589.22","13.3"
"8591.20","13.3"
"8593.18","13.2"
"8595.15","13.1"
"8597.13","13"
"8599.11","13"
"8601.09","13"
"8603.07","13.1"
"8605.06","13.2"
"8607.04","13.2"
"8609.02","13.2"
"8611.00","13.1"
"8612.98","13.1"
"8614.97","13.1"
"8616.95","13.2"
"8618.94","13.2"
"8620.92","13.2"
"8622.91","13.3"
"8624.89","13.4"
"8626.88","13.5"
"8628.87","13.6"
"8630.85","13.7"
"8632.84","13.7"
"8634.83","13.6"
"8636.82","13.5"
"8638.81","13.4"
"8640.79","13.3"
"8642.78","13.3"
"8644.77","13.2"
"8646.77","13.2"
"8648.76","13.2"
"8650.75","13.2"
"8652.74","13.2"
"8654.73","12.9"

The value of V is 0.123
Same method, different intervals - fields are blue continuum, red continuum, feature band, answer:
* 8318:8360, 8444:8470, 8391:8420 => -0.01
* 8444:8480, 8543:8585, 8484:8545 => 0.03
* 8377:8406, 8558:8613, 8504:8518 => 0.01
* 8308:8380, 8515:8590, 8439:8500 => -0.02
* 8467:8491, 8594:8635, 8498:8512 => 0.05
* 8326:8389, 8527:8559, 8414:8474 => -0.05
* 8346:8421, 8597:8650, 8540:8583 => 0.08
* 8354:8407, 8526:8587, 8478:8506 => -0.01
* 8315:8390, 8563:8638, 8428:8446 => 0.02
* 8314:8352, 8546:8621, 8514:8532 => 0.01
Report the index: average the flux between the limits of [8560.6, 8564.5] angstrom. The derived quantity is 13.1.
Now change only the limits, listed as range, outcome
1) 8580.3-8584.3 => 13.3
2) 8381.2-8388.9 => 12.9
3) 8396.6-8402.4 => 13.5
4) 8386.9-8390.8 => 12.9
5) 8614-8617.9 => 13.2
